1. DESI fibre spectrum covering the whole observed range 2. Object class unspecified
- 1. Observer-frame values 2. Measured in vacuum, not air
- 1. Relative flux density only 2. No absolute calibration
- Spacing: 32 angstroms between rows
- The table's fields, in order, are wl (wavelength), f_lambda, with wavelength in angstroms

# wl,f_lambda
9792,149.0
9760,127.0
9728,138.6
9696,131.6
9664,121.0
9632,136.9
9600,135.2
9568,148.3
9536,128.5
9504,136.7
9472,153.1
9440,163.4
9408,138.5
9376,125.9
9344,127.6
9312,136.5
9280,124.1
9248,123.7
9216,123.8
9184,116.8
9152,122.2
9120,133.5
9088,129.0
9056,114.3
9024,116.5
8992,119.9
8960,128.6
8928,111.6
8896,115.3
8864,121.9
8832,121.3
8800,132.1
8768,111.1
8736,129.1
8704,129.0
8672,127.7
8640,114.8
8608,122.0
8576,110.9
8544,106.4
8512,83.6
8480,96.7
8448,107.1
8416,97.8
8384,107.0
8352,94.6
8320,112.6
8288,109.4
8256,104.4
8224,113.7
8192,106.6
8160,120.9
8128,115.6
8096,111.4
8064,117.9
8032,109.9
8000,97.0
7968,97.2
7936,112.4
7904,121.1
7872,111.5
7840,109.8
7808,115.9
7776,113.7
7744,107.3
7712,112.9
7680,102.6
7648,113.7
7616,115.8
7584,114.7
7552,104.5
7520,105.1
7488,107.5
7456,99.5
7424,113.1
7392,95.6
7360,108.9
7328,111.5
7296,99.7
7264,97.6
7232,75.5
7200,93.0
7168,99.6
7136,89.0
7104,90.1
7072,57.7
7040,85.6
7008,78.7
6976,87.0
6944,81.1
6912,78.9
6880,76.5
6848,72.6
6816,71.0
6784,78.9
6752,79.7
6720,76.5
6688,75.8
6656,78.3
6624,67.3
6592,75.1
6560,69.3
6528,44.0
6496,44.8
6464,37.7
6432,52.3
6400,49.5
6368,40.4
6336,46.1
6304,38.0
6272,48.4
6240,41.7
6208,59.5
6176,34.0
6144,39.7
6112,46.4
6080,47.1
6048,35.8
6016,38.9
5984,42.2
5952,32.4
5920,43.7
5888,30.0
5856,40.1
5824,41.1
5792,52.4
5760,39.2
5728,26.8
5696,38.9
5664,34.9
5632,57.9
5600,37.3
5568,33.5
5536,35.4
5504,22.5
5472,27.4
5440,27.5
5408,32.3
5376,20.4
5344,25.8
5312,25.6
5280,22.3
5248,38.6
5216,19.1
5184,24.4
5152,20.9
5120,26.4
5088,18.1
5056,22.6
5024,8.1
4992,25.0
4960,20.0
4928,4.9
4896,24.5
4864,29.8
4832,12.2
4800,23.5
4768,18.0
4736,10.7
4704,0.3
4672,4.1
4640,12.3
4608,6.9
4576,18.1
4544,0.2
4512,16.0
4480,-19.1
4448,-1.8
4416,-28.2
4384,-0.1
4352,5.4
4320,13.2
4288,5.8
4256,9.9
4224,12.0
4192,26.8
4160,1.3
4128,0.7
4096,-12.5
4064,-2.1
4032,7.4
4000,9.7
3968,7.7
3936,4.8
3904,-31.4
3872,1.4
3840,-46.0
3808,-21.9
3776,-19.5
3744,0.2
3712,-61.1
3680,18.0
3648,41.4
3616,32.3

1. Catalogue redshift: 0.643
